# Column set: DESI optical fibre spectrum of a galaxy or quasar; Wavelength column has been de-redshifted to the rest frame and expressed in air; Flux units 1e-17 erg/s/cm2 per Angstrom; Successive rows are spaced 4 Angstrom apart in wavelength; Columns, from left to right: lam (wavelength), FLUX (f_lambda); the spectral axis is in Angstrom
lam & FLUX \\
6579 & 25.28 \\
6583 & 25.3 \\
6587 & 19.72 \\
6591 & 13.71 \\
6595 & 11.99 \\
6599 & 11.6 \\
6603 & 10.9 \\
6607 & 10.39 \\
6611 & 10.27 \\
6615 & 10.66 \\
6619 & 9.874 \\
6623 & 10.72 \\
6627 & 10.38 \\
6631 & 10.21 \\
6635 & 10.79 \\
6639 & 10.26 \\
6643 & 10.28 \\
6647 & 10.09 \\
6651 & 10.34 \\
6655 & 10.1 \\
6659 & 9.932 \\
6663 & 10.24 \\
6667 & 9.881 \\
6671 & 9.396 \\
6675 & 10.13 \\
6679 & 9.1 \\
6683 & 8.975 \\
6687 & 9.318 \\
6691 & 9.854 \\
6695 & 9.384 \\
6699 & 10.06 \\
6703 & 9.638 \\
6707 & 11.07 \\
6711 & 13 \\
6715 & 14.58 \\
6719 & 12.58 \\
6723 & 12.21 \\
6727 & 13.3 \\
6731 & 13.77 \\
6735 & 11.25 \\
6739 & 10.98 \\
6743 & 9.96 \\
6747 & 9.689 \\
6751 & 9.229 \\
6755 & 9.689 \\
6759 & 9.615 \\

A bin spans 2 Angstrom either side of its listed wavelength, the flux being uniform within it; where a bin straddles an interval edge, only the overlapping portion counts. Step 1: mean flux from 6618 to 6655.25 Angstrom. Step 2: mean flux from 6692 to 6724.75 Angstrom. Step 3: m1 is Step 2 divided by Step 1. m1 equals 1.1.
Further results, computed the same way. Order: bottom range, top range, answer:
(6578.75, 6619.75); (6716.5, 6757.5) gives 0.79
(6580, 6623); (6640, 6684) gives 0.73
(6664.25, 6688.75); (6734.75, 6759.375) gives 1.05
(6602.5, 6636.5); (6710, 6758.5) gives 1.11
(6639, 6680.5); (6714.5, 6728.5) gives 1.30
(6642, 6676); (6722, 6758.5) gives 1.10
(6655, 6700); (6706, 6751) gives 1.23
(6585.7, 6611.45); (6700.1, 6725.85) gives 0.96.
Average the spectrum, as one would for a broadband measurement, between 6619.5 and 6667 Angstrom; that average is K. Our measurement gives 10.3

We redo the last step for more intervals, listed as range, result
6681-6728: 11.1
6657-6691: 9.64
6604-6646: 10.4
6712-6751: 11.9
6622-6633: 10.4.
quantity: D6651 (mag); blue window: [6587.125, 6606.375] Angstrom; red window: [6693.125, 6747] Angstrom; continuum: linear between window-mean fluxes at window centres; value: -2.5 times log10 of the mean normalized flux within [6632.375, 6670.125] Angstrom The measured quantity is 0.20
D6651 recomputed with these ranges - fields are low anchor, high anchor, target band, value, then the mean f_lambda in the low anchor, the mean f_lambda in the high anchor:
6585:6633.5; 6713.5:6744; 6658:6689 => 0.25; 11.7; 12.4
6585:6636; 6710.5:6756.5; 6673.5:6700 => 0.22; 11.6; 11.7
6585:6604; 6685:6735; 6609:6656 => 0.25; 13.7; 11.6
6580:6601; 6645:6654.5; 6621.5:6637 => 0.19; 16.9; 10.2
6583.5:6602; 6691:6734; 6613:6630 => 0.34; 15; 11.8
